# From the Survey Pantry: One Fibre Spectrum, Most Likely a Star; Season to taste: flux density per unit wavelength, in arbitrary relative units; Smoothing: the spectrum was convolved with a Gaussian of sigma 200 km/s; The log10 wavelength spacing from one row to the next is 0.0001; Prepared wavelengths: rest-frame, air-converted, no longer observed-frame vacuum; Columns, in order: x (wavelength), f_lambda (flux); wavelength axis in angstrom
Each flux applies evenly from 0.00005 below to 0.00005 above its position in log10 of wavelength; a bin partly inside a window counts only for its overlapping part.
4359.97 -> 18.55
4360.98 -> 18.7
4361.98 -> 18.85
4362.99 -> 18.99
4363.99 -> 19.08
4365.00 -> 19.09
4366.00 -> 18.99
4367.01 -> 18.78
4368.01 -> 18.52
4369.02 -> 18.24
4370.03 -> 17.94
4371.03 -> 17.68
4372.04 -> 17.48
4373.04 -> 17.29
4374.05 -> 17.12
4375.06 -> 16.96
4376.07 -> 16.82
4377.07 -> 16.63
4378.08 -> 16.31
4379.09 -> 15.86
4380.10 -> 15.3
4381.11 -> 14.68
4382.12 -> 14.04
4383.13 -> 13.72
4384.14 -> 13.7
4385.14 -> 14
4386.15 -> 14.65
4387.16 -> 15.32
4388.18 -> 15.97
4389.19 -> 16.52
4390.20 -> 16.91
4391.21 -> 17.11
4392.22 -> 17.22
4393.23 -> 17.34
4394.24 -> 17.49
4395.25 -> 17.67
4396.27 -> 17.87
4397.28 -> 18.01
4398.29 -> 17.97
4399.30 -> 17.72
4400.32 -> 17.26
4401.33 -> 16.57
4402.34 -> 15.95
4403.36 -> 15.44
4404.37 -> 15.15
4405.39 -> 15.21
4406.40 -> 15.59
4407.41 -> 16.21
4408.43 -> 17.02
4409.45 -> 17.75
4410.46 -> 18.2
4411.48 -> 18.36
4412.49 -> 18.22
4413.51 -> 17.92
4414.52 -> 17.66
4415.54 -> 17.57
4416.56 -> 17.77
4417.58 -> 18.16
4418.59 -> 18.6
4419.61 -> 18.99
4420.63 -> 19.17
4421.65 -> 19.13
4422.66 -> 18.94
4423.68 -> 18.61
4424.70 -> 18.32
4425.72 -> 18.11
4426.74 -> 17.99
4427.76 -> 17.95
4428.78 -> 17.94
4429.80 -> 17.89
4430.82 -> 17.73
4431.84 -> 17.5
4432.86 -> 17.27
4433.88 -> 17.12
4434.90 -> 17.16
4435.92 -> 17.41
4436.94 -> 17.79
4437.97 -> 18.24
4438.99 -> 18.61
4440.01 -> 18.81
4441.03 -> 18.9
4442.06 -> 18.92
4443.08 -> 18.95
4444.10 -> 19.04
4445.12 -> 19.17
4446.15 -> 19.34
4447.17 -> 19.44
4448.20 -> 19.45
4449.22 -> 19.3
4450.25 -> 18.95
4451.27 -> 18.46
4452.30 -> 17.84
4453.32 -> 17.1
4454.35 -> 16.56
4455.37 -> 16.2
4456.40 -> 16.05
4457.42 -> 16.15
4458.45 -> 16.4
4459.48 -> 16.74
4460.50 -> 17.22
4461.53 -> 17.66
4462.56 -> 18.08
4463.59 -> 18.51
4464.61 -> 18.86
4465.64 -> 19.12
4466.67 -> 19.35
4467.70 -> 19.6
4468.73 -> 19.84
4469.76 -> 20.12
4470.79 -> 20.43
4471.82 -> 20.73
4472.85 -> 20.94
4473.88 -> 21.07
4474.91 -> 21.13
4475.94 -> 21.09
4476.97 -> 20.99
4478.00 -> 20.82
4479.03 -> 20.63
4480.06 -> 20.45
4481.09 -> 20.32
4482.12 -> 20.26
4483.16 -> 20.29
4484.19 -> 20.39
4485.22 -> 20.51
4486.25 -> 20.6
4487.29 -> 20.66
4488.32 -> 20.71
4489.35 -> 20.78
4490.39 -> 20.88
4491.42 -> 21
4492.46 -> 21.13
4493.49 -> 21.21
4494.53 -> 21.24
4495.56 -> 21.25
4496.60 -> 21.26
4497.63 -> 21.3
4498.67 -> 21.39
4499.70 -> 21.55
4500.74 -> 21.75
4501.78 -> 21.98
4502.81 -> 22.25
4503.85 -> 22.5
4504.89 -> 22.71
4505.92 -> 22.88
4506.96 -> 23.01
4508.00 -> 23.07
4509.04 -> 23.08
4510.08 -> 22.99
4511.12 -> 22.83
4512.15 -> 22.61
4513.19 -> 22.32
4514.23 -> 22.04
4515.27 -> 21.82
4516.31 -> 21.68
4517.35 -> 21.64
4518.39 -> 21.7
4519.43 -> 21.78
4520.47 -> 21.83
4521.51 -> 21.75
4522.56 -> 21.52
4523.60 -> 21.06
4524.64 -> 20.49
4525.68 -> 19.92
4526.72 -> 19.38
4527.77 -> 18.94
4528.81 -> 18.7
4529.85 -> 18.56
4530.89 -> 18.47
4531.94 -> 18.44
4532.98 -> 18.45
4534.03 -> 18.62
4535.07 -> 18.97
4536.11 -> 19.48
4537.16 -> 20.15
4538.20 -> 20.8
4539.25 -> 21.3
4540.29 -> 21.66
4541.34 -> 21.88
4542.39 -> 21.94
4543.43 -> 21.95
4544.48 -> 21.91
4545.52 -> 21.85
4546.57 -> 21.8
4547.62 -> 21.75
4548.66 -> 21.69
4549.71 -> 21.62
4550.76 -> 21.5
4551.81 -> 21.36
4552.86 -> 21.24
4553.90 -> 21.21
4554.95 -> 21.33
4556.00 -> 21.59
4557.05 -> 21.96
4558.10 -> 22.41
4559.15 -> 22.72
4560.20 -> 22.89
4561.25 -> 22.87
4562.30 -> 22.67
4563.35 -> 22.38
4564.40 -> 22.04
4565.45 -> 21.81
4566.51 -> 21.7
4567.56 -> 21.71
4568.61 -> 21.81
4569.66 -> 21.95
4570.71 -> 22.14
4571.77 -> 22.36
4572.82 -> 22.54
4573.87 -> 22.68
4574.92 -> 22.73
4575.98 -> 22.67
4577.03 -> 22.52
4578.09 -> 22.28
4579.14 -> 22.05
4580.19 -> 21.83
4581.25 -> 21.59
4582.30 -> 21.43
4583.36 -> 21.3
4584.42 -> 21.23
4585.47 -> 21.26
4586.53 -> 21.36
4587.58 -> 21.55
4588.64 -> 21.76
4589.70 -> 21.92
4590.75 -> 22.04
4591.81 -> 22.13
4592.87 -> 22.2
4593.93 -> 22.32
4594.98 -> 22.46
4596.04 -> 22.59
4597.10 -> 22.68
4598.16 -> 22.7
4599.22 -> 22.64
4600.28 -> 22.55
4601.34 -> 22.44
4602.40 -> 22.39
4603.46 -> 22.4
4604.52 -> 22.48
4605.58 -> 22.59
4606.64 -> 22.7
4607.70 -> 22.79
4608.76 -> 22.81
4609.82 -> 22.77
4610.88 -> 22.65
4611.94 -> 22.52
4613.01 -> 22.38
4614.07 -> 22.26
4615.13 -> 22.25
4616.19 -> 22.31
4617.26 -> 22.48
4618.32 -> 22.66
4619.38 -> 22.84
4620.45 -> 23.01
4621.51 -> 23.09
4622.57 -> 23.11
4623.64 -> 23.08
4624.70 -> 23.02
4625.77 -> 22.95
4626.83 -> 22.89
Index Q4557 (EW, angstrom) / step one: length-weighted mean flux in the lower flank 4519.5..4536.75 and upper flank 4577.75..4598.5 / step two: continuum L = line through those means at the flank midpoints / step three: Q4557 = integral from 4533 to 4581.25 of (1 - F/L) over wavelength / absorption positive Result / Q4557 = -2.1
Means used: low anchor 19.7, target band 21.7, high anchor 21.9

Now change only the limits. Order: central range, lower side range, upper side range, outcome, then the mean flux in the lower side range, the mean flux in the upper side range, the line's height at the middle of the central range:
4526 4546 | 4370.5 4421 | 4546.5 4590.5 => 0.9 angstrom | 16.8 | 21.9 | 21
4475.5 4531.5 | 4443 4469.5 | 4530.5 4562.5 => -4.2 angstrom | 18.2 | 21.2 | 19.8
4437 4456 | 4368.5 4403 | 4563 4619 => -0.3 angstrom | 16.5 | 22.2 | 18.2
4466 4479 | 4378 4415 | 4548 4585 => -1.1 angstrom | 16.4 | 22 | 18.9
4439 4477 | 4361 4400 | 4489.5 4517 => 2.5 angstrom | 17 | 22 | 20.1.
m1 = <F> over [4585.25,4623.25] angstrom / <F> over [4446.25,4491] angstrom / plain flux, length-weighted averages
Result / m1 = 1.16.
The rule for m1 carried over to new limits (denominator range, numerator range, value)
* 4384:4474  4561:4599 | 1.24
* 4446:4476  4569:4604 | 1.19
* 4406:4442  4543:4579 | 1.23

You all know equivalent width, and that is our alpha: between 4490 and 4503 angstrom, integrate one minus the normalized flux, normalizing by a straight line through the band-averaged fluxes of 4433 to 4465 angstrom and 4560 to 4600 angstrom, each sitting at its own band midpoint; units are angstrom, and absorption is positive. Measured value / -1.3 angstrom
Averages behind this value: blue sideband 18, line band 21.4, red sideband 22.1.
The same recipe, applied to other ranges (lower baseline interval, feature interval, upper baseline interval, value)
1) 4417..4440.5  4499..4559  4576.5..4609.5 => -2.1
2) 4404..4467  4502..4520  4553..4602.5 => -2.0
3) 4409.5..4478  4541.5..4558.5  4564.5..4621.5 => -0.4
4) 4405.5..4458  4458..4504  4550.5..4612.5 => -2.2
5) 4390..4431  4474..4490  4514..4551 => -1.0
